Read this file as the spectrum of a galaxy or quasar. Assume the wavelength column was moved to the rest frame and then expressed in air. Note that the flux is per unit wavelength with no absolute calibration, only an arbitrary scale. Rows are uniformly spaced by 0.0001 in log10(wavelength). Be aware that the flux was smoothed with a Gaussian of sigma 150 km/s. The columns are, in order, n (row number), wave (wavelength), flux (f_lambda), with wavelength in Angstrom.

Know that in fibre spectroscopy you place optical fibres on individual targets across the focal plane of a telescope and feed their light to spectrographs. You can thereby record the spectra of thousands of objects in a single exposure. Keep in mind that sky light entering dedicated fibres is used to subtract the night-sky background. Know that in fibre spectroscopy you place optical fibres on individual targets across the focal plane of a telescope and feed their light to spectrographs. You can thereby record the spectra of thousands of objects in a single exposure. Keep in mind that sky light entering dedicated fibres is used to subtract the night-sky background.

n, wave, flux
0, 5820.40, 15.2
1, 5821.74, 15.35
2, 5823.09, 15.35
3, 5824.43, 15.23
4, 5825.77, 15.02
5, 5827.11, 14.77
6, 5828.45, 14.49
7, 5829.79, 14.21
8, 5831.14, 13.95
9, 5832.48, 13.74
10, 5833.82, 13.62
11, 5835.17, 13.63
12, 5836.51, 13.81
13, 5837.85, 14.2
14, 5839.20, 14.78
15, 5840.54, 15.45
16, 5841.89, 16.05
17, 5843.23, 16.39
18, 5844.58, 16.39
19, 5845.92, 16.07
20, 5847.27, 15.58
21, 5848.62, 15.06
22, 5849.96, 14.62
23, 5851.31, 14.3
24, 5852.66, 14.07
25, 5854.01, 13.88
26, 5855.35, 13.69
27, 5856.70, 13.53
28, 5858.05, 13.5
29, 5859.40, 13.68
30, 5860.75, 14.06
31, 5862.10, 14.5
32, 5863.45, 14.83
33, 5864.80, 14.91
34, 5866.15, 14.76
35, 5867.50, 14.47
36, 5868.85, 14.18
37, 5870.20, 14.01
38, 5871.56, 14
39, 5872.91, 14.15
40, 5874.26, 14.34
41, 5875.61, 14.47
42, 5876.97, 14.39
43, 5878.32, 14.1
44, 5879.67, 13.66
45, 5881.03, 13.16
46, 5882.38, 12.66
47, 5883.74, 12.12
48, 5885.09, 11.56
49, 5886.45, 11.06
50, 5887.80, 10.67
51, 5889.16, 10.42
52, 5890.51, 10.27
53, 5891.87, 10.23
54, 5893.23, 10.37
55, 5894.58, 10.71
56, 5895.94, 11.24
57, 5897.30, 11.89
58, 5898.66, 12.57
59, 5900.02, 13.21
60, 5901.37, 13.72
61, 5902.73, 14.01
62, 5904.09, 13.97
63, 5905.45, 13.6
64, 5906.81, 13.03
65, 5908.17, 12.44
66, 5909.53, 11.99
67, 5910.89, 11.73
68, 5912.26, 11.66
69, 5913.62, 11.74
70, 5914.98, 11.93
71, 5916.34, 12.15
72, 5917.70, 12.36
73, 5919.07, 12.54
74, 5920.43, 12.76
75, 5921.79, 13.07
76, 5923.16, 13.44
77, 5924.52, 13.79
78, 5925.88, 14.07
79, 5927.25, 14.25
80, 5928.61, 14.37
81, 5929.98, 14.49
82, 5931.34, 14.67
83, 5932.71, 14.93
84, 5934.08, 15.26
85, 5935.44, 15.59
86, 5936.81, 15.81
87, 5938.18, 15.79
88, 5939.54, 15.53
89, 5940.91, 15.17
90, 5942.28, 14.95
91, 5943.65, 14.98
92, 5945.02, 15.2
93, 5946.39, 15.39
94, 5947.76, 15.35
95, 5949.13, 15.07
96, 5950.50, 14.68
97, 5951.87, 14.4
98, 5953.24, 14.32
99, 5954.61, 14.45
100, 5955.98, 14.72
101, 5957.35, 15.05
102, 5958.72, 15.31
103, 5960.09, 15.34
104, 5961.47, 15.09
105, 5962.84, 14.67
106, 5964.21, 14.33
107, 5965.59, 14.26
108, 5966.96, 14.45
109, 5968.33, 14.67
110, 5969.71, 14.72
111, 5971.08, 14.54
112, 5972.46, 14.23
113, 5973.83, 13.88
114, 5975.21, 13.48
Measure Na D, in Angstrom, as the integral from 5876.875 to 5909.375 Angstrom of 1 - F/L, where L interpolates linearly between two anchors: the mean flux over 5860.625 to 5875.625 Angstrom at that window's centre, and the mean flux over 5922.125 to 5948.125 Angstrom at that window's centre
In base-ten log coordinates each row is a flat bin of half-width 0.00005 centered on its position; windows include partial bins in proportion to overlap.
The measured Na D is 5.2 Angstrom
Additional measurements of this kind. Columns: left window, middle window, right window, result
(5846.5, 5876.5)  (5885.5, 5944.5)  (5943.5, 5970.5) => 6.1 Angstrom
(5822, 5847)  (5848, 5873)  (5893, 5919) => -0.5 Angstrom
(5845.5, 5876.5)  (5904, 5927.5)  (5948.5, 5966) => 3.0 Angstrom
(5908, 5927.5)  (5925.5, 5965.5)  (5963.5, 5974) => -4.0 Angstrom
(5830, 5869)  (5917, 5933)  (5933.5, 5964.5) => 1.3 Angstrom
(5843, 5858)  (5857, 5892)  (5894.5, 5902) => 0.7 Angstrom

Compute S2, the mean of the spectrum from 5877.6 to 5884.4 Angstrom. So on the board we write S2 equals 13.2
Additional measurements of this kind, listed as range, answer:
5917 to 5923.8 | 12.8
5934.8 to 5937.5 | 15.7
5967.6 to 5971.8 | 14.6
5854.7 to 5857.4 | 13.6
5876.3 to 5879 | 14.3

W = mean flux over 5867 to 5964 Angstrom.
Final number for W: 13.6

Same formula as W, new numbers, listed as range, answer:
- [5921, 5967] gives 14.8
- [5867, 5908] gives 12.7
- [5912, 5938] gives 13.7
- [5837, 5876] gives 14.6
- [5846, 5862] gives 14.3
